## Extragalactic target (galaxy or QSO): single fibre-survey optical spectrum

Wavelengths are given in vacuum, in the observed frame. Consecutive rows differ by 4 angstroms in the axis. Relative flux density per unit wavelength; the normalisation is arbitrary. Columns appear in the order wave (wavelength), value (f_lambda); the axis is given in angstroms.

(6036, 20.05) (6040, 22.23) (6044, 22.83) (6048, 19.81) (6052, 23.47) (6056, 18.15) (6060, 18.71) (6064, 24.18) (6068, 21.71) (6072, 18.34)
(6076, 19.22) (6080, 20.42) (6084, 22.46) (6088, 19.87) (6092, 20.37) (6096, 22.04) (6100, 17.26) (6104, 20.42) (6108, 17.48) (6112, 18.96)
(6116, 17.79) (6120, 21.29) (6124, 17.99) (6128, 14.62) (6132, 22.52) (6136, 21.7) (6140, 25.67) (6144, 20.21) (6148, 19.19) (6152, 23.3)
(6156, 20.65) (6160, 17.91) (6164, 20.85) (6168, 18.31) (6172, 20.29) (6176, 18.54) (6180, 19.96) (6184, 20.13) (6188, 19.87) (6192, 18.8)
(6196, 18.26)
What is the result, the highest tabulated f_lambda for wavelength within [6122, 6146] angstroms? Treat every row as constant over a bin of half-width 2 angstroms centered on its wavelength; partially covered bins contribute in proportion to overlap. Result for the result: 25.67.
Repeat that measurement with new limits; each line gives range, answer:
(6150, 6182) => 23.3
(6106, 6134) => 22.52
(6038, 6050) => 22.83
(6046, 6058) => 23.47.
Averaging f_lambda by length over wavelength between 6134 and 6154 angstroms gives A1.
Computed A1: 22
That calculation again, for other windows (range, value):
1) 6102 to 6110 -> 19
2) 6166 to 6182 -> 19.3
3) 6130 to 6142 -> 23.3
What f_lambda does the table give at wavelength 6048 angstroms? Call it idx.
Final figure 19.81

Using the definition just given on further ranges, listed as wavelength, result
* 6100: 17.26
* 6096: 22.04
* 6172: 20.29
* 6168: 18.31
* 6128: 14.62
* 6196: 18.26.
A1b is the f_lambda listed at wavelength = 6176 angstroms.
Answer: 18.54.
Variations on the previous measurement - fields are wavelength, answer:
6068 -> 21.71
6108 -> 17.48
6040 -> 22.23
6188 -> 19.87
